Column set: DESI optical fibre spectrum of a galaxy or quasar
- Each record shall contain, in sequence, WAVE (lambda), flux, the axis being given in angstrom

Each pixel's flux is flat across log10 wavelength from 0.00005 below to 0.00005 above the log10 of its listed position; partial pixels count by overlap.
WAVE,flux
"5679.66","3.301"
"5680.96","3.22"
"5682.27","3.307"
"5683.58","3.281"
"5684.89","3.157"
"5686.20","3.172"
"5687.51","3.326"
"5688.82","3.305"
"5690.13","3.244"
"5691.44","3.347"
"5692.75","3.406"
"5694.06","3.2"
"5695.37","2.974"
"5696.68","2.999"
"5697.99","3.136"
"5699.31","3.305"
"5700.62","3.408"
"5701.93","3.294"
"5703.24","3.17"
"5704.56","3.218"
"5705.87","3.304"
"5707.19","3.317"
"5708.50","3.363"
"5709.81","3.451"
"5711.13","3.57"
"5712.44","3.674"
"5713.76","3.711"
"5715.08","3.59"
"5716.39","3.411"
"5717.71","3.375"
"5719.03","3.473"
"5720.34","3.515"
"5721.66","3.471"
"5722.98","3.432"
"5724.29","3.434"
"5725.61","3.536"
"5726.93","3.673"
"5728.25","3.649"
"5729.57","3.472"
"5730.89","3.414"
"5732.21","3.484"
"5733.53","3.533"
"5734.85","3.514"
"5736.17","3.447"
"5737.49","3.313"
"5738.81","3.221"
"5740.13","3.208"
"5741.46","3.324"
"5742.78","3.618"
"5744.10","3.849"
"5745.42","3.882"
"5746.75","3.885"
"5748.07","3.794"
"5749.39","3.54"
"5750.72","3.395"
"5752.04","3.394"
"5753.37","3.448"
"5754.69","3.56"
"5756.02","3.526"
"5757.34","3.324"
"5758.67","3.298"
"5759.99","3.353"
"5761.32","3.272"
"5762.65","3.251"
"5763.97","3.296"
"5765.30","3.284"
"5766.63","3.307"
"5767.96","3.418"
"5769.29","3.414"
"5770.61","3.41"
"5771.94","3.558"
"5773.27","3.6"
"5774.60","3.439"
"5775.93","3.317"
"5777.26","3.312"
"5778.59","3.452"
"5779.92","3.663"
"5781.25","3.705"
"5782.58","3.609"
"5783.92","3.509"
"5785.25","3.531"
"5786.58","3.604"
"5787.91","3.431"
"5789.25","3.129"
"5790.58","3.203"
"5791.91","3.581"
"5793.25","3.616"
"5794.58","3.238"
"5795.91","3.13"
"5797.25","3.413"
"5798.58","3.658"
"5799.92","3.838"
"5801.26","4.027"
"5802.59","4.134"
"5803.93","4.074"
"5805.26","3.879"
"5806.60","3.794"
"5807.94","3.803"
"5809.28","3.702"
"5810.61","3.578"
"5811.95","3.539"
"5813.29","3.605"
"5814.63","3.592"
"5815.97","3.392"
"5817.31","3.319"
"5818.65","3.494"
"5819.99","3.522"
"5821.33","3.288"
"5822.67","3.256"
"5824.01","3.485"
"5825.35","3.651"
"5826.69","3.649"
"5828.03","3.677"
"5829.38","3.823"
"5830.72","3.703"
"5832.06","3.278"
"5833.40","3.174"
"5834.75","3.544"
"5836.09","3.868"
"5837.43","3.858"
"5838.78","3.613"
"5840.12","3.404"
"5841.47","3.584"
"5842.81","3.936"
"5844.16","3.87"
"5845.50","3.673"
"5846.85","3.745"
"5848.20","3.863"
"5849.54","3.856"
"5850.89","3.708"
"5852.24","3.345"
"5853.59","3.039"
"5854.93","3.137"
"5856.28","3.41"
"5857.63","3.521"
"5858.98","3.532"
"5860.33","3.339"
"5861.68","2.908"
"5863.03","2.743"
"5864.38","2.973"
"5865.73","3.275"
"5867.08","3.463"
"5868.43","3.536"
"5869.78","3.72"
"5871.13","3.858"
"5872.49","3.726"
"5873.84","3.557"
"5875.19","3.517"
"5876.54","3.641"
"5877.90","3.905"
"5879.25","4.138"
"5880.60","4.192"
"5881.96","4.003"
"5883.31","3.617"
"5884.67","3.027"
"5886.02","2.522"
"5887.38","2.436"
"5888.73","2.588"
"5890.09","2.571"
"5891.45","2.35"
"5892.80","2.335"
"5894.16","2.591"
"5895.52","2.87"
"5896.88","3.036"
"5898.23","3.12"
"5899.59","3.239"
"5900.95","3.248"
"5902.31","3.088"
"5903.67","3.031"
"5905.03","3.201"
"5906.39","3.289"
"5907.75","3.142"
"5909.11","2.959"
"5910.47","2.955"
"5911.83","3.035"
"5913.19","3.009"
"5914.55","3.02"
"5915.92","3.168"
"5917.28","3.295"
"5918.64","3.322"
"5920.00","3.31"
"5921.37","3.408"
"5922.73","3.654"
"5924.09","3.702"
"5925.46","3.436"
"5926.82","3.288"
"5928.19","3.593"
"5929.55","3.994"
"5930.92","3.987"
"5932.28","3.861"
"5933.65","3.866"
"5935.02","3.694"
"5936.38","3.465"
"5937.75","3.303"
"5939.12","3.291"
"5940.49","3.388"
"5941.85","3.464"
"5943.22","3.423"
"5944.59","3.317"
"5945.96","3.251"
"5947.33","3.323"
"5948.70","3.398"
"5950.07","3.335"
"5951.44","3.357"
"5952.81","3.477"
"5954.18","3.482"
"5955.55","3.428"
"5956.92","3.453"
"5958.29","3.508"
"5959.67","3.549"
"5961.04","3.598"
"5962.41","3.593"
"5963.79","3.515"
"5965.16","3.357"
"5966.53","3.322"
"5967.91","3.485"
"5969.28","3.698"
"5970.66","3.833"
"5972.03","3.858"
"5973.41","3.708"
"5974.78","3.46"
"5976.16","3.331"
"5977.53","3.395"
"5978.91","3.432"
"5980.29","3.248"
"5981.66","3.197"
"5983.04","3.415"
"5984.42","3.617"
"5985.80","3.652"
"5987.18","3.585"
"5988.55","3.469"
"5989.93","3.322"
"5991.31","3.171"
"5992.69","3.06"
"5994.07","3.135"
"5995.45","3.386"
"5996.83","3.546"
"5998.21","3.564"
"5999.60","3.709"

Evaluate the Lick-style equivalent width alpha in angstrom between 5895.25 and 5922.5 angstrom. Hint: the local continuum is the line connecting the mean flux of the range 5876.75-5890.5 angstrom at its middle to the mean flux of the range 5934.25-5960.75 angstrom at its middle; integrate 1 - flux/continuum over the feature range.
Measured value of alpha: 1.7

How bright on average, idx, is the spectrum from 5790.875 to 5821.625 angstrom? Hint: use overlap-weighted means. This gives 3.62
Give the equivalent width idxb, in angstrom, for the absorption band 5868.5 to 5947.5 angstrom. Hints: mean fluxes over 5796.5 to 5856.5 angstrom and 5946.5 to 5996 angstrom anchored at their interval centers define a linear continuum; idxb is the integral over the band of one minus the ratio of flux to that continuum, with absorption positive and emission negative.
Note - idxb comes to 4.6 angstrom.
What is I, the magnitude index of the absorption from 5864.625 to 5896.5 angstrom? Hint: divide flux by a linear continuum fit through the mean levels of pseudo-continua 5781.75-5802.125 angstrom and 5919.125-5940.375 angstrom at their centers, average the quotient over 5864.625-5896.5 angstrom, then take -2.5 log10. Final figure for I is 0.09 mag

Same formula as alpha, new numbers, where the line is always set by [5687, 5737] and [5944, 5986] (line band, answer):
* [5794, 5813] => -1.5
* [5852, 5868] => 1.0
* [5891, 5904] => 2.1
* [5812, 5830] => -0.5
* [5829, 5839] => -0.5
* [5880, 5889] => 0.6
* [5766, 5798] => -0.2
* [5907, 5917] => 1.2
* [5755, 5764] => 0.2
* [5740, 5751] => -0.7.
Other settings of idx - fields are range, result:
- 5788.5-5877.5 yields 3.55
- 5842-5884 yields 3.57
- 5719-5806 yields 3.51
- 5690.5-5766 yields 3.43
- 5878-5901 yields 3.07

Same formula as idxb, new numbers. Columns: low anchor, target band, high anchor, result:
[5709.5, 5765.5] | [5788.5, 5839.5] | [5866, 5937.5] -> -2.6 angstrom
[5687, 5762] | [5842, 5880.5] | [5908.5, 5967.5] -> -1.3 angstrom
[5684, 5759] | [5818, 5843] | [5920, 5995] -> -0.8 angstrom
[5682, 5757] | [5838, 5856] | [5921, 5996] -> -0.7 angstrom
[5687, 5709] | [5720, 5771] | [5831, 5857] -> -1.6 angstrom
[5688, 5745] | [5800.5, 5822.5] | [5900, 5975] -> -1.6 angstrom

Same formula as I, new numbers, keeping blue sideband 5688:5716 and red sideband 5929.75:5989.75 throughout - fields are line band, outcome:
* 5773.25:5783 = -0.038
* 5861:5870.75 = 0.061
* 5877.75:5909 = 0.120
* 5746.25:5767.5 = -0.019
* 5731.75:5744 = -0.022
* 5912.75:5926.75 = 0.044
